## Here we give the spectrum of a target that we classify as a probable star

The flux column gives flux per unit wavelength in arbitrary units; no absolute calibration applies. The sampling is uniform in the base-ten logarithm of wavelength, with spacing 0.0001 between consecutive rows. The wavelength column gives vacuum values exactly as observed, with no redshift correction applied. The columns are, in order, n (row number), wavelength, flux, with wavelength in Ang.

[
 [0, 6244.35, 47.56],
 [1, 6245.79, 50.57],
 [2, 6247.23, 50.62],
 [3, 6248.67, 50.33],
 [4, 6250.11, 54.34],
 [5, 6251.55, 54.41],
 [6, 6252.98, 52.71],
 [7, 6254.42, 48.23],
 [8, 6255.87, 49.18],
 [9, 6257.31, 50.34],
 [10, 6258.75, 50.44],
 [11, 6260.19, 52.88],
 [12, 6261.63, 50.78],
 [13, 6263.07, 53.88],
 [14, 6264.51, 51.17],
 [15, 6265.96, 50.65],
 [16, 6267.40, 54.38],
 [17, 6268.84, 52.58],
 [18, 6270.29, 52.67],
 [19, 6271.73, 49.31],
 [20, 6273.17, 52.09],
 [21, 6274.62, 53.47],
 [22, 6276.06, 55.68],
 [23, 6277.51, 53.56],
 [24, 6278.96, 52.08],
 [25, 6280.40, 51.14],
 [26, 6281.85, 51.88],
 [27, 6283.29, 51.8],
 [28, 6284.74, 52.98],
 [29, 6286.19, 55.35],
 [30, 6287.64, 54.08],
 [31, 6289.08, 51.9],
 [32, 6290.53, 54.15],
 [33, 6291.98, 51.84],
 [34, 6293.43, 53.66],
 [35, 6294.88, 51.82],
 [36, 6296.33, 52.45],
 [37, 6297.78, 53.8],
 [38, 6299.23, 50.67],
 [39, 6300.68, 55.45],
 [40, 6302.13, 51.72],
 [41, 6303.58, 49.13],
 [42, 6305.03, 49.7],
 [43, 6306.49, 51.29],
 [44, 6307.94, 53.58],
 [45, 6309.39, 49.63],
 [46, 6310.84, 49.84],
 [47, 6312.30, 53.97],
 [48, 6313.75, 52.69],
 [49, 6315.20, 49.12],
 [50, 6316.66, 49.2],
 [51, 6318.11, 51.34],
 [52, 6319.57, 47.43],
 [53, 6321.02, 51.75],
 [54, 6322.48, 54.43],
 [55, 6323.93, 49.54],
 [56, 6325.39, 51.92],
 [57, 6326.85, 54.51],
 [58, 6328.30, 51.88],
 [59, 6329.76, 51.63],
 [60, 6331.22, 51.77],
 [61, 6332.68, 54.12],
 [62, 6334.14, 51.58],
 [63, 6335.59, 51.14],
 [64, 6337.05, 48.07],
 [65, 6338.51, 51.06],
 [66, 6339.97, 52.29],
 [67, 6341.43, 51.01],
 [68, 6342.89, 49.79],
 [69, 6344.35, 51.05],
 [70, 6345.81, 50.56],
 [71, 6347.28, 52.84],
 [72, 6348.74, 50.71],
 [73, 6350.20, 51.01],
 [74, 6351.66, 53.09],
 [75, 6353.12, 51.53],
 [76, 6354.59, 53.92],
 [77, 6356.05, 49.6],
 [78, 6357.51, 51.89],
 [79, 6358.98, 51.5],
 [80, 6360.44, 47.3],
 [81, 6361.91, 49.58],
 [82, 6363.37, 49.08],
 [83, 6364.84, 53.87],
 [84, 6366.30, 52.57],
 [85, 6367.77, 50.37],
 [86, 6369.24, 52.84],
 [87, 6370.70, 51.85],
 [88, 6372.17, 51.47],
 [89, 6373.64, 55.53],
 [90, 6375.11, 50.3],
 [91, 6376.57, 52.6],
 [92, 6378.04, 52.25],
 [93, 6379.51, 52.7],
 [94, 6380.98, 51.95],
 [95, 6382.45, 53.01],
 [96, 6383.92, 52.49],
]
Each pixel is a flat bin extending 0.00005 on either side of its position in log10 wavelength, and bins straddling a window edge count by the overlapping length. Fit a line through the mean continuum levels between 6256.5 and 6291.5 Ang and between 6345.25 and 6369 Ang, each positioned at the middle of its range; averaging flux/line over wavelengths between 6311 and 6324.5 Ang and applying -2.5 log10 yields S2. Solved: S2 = 0.02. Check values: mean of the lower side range 52.5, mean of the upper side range 51.2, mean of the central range 51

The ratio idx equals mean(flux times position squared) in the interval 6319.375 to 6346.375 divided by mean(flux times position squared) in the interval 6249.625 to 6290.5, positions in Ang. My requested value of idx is 1.00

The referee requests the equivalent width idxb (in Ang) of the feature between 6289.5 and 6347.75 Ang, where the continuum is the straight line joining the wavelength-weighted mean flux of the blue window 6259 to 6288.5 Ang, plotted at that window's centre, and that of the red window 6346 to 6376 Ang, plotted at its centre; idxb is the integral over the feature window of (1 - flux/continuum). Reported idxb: 0.52 Ang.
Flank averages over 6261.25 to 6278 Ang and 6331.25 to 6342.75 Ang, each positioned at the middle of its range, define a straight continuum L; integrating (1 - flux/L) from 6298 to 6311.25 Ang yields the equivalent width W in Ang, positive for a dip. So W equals 0.1 Ang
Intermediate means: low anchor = 52.5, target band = 51.4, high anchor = 51.3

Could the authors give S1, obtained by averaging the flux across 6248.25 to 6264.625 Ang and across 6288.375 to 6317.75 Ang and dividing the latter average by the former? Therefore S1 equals 1.00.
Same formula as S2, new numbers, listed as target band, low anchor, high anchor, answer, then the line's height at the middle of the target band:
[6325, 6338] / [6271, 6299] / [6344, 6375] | 0.00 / 52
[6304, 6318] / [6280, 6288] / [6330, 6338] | 0.02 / 52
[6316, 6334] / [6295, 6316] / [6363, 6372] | 0.00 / 51.7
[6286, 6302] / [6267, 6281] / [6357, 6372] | -0.02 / 52.3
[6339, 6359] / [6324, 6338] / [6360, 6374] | 0.00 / 51.6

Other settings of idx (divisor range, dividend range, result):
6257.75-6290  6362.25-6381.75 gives 1.02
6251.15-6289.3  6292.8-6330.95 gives 1.00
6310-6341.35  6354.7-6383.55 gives 1.02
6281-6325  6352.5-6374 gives 1.01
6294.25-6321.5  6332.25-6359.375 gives 1.01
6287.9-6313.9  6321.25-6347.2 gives 1.00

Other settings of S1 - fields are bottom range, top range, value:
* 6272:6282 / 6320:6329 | 0.99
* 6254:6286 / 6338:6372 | 0.99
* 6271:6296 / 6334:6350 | 0.97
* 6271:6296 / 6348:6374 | 0.98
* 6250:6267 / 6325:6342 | 1.00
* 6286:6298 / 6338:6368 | 0.96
